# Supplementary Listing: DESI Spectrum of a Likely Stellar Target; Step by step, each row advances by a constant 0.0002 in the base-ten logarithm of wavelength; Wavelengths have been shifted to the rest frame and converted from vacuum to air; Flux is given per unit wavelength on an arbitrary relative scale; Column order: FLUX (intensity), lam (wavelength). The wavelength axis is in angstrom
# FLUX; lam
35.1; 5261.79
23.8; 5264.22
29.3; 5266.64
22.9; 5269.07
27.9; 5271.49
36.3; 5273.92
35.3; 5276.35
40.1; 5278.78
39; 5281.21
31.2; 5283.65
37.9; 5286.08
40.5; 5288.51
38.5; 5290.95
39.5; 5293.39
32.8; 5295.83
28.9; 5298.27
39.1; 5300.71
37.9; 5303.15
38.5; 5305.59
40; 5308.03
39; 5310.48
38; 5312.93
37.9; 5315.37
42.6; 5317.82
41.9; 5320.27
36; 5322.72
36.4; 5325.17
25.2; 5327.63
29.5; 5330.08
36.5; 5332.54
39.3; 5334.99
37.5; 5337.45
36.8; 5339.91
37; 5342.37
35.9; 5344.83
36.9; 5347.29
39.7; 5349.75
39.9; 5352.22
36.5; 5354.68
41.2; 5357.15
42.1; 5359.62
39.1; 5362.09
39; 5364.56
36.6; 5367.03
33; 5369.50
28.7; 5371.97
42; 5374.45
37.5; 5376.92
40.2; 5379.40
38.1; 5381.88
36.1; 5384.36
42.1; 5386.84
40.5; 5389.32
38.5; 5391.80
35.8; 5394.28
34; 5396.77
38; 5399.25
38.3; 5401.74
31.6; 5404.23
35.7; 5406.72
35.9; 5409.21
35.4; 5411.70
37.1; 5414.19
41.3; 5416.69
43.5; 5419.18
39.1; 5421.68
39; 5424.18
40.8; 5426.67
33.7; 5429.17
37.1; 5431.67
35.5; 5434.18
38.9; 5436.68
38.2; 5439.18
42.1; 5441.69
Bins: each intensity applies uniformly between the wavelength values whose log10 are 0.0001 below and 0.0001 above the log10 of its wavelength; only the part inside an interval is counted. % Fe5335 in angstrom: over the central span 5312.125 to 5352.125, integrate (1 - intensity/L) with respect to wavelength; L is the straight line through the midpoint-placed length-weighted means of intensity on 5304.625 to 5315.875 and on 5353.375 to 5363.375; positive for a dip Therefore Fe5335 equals 2.5 angstrom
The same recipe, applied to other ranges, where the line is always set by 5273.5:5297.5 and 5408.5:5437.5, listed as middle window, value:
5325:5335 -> 1.34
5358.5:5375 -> 0.30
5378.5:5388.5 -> -0.36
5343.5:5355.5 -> -0.10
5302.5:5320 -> -1.00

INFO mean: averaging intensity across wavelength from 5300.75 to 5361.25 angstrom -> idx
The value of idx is 37.6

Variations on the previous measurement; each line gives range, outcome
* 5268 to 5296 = 35.3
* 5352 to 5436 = 37.7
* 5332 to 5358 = 37.9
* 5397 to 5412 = 35.7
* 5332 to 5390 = 38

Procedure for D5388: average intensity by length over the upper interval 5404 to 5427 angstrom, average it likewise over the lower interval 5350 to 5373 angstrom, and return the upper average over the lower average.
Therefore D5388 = 1.0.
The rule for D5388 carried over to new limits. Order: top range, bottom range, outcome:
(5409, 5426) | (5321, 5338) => 1.13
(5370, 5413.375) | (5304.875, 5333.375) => 1.00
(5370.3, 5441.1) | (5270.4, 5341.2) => 1.03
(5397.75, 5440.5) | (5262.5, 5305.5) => 1.10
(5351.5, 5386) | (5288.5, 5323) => 1.00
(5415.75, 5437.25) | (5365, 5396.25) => 1.04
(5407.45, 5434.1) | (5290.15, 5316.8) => 1.02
